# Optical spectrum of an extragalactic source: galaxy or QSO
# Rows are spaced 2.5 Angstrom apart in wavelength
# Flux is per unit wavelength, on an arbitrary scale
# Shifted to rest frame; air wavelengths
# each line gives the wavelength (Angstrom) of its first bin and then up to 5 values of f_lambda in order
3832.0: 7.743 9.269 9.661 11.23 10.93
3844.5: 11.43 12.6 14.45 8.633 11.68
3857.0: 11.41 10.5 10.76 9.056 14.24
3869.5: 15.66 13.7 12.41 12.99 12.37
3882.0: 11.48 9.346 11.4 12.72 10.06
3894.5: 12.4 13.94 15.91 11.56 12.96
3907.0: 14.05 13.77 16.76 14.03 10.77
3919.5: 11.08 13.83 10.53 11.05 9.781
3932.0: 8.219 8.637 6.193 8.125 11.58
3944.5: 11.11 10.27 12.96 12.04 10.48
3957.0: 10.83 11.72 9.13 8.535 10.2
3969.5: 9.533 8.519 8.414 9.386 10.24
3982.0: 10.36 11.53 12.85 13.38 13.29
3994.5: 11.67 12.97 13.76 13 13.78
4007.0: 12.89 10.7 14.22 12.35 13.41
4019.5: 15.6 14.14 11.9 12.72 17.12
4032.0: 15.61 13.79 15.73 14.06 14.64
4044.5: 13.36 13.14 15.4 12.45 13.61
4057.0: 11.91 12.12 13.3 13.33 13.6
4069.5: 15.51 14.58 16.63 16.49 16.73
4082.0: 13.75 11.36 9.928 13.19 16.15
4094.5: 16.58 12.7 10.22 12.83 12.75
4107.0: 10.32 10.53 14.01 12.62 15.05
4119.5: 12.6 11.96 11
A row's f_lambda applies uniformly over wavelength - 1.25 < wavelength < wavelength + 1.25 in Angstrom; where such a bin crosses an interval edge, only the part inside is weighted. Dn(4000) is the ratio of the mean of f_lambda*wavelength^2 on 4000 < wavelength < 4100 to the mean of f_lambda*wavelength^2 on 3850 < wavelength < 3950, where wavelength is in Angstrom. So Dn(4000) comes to 1.3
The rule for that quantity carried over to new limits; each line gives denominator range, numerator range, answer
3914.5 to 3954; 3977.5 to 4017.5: 1.22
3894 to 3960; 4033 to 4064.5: 1.25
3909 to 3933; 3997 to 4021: 1.16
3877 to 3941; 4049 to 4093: 1.29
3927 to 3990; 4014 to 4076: 1.44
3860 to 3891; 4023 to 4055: 1.27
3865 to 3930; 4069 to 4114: 1.18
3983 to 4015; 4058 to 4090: 1.13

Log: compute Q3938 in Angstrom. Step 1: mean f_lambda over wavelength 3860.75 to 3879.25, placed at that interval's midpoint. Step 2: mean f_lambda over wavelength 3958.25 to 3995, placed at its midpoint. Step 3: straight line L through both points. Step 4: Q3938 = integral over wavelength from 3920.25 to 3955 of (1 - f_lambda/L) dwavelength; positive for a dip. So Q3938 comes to 3.0 Angstrom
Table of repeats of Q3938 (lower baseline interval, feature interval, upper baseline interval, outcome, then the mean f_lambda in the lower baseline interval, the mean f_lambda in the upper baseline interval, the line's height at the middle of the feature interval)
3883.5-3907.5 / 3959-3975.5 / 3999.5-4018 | 4.41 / 12.4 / 13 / 12.8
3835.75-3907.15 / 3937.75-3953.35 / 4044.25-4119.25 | 2.09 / 12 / 13.5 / 12.5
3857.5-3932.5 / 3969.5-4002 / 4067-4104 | 4.35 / 12.3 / 14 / 13.1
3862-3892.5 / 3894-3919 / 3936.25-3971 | -4.78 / 12.1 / 10.2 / 11.4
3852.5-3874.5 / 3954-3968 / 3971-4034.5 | 2.58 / 12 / 12.6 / 12.4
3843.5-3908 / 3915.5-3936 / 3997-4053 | 3.64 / 12.2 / 13.8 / 12.7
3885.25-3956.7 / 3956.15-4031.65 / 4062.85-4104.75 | 4.17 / 11.6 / 13.9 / 12.7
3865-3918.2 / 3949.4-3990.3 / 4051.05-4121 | 8.15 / 12.9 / 13.4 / 13.1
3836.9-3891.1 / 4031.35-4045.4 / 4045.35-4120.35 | -1.50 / 11.8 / 13.5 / 13.1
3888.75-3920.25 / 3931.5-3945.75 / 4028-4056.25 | 4.69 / 13.1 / 14.4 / 13.4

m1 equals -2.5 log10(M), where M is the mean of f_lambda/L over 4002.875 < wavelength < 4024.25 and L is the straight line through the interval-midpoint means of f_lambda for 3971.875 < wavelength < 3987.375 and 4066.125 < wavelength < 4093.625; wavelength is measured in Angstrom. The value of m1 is -0.15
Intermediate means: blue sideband 10.2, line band 13.3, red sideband 14.4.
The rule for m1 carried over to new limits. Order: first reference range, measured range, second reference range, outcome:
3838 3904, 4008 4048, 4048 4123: -0.069 mag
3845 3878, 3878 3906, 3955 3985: -0.068 mag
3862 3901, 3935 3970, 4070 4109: 0.253 mag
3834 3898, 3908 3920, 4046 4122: -0.114 mag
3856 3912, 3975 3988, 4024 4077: 0.249 mag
